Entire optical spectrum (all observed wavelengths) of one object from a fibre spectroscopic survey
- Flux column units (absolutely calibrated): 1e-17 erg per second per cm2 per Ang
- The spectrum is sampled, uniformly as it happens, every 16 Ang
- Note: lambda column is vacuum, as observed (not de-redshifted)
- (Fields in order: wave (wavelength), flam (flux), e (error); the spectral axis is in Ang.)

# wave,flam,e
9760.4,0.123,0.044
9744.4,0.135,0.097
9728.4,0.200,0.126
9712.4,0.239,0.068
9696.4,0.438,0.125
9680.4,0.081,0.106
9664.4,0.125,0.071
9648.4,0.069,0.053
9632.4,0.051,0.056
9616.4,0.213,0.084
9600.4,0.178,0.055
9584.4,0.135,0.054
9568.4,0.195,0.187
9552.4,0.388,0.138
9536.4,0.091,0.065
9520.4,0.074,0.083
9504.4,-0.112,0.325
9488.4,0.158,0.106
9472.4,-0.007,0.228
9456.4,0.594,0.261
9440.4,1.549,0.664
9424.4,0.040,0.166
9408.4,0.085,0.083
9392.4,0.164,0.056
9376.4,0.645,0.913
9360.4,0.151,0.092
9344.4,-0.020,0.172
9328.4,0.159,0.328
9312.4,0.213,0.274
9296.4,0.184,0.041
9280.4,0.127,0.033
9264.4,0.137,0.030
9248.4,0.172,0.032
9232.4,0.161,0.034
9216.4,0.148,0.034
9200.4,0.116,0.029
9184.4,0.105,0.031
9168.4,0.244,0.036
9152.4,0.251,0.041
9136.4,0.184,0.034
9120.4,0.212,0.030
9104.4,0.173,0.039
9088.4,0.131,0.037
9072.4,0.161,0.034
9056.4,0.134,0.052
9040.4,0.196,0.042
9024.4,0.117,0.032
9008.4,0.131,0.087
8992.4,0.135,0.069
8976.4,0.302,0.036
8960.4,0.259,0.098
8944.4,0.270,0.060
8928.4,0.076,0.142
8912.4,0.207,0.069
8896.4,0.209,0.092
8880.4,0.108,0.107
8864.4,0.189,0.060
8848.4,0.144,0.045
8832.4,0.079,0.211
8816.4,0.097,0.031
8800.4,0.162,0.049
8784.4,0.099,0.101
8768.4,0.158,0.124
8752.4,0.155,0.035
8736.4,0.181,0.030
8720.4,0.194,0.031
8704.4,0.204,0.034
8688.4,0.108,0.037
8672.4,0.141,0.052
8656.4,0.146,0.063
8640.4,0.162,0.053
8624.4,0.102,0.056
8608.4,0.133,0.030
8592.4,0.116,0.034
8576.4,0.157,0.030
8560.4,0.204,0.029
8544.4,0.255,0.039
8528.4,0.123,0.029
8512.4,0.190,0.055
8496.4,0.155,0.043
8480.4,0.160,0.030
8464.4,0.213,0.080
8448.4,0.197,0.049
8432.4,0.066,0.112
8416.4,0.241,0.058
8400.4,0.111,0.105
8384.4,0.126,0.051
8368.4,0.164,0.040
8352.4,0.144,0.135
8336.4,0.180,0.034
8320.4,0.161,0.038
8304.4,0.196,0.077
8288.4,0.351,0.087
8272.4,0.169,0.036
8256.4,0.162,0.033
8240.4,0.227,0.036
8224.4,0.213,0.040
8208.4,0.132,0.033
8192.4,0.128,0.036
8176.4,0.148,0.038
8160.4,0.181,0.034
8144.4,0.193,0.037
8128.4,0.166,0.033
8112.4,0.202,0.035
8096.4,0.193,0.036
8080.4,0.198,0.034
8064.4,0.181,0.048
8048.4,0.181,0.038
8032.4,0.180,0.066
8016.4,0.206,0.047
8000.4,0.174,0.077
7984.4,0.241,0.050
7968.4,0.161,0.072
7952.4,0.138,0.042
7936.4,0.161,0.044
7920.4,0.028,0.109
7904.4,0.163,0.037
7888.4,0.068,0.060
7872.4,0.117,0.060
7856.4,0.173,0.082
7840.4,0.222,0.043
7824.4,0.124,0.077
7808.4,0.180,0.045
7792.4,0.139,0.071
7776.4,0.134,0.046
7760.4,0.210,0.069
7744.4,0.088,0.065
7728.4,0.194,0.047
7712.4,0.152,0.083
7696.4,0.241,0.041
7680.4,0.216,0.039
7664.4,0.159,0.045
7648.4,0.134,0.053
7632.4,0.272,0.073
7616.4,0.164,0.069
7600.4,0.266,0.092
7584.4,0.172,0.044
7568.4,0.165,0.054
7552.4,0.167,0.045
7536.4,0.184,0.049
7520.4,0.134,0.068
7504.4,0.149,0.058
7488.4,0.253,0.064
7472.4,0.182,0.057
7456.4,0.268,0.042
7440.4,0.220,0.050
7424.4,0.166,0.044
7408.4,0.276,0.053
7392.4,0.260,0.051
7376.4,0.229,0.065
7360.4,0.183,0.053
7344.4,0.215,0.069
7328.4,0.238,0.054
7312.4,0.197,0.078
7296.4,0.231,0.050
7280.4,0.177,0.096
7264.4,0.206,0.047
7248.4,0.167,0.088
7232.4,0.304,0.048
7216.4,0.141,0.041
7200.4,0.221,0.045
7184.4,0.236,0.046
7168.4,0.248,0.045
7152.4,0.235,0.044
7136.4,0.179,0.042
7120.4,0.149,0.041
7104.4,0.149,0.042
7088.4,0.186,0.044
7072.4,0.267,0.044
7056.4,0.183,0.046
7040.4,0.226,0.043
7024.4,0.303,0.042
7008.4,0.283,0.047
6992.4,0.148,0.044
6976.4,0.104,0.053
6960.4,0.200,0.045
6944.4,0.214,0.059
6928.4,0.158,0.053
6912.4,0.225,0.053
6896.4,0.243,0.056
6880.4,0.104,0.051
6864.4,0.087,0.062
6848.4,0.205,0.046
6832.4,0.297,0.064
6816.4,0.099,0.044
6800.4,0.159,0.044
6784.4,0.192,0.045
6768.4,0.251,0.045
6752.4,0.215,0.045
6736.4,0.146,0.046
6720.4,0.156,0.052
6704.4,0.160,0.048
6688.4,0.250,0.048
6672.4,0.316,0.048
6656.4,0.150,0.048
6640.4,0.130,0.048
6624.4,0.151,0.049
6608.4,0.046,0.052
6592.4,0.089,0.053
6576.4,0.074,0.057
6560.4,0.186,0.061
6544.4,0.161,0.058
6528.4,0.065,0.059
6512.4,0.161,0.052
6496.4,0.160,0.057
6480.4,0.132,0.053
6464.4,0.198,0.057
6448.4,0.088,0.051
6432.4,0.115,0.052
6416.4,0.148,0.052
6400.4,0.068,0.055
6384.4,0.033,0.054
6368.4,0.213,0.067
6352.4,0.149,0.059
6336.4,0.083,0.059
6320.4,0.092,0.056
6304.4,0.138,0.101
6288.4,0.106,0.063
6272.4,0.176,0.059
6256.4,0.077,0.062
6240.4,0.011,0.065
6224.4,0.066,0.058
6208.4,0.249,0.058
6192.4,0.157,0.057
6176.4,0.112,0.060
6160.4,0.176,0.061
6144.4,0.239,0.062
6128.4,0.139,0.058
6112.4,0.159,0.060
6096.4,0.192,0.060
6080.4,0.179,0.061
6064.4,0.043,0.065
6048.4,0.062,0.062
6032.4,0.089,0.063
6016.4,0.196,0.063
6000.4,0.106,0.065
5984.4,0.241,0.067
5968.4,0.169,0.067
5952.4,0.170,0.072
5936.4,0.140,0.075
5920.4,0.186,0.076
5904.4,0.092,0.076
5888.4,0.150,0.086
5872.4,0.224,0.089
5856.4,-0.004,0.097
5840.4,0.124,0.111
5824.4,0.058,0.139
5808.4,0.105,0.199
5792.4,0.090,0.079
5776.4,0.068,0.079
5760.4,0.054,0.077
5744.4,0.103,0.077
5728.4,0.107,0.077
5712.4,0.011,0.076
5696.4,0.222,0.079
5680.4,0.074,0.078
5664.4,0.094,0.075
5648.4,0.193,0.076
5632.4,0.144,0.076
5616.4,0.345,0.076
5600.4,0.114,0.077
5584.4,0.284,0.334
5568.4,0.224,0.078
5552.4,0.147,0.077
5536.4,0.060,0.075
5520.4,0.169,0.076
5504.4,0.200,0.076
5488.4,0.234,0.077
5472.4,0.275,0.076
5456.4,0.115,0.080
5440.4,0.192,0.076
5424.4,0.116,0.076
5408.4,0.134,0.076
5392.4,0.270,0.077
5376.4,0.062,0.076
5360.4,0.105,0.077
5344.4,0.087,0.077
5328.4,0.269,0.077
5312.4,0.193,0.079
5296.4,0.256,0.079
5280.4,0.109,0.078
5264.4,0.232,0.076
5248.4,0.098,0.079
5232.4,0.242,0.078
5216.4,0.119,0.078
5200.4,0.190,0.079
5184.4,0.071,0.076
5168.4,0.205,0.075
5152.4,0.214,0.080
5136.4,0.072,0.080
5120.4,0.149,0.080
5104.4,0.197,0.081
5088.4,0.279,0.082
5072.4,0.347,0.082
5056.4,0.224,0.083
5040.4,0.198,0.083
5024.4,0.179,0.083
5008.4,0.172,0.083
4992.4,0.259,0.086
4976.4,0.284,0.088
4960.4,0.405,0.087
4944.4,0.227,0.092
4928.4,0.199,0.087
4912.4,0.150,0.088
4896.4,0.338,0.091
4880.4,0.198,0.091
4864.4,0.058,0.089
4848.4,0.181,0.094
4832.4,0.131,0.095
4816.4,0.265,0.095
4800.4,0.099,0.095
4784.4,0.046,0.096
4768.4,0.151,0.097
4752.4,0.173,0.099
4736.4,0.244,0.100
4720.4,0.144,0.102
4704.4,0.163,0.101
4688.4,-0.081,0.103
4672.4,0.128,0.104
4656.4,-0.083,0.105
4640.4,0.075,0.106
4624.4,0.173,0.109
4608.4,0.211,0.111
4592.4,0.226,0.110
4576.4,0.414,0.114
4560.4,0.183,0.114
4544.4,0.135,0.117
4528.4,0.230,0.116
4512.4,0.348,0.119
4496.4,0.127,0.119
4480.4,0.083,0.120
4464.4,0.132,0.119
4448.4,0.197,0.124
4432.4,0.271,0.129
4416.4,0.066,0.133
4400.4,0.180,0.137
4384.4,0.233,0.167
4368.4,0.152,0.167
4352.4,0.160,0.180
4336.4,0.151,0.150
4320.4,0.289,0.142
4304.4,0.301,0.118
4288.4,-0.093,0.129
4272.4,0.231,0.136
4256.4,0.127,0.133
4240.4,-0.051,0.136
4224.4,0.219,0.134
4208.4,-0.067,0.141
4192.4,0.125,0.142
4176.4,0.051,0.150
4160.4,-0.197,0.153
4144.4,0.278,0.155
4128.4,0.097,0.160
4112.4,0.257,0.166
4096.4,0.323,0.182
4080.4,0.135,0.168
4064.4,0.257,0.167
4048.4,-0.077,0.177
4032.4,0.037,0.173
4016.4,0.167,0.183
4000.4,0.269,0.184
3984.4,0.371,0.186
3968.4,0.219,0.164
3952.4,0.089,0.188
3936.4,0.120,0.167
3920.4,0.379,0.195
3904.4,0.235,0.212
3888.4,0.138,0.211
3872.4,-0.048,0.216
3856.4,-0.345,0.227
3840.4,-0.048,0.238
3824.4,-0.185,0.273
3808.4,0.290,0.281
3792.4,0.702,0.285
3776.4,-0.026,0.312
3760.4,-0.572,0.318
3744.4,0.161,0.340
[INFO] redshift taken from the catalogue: 0.79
